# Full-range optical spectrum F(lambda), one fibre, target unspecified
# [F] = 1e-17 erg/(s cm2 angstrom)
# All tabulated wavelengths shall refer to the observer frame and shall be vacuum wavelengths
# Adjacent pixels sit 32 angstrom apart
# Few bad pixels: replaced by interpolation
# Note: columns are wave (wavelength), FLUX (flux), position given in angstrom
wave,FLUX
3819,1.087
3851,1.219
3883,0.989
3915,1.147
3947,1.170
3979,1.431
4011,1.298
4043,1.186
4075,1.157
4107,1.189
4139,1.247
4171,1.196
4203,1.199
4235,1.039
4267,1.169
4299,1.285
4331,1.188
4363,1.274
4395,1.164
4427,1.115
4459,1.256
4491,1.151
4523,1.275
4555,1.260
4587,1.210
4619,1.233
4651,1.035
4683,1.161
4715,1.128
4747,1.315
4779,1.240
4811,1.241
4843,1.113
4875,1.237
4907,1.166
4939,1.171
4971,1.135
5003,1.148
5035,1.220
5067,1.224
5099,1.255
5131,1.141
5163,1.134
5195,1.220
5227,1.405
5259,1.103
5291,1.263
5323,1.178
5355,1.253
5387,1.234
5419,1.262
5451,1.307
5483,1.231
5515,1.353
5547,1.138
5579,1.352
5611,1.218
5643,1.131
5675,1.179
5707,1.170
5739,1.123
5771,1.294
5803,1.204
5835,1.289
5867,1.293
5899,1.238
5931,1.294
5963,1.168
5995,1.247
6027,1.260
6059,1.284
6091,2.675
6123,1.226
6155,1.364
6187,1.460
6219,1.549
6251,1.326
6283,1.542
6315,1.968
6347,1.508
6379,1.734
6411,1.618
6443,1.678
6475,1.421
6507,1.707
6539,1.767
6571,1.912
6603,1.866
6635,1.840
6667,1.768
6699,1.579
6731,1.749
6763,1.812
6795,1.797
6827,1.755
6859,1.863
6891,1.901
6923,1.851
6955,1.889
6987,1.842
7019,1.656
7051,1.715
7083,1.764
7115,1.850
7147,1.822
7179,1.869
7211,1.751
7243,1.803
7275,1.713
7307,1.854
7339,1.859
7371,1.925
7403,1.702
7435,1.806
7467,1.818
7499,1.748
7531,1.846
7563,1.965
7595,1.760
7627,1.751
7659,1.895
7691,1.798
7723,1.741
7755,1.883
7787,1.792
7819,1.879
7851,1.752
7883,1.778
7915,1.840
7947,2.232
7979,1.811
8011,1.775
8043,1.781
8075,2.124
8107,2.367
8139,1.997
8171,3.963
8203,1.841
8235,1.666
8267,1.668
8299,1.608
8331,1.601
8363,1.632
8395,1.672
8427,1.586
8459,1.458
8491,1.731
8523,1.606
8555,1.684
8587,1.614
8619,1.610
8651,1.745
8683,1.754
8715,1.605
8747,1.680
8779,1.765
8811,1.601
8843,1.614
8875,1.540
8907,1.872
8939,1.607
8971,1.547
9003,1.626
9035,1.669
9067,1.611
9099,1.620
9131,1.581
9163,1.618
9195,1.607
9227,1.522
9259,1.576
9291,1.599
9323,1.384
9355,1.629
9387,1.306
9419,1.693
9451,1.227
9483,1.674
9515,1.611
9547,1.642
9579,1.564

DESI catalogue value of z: 0.632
